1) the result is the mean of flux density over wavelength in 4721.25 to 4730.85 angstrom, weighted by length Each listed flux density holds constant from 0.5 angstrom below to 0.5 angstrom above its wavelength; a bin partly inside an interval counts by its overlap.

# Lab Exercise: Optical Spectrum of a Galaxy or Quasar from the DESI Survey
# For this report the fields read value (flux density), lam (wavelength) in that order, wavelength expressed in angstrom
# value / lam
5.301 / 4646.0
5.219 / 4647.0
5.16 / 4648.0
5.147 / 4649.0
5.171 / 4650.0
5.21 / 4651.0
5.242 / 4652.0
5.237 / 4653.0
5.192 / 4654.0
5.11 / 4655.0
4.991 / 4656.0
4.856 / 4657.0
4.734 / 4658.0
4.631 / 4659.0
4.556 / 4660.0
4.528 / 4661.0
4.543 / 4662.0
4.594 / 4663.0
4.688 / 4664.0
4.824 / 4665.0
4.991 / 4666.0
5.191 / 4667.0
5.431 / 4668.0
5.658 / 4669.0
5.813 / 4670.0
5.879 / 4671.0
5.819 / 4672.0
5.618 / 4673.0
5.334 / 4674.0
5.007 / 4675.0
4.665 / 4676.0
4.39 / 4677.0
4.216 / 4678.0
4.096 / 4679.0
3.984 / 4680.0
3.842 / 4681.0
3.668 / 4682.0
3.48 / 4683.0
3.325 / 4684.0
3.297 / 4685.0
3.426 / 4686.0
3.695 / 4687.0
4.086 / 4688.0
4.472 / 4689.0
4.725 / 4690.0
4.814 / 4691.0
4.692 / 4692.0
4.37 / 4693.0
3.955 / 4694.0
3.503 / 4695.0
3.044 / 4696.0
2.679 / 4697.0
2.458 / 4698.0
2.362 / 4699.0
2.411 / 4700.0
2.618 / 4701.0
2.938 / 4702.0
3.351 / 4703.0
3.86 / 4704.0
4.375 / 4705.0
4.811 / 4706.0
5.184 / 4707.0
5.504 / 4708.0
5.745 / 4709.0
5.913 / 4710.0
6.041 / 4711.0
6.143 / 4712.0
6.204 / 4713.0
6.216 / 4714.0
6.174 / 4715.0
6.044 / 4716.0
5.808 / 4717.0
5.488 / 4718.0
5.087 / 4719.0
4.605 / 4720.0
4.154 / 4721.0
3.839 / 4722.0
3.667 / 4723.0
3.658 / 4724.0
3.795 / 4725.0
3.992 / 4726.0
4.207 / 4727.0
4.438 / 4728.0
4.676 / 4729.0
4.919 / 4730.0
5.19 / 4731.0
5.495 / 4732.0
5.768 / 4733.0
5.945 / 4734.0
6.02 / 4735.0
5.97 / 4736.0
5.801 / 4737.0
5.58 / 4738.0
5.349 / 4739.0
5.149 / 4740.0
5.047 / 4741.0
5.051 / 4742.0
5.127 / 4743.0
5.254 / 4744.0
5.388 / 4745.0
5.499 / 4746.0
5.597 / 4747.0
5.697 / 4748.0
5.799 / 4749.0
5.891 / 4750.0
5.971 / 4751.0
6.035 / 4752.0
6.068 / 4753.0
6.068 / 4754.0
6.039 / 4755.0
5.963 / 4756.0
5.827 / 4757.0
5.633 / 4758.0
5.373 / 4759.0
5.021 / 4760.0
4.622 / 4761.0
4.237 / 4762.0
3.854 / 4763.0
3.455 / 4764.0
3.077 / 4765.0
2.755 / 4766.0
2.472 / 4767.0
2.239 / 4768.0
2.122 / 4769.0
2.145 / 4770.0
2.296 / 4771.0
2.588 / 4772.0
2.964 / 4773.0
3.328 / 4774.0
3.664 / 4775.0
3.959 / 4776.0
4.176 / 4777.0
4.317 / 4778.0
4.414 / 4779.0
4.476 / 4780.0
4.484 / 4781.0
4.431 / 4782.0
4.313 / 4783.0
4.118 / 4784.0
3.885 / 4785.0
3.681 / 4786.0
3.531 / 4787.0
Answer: 4.17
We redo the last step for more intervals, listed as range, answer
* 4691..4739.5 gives 4.67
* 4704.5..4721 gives 5.54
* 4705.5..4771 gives 4.99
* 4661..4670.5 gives 5.05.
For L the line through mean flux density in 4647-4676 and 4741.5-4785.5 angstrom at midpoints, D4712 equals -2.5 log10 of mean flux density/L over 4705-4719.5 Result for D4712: -0.190 mag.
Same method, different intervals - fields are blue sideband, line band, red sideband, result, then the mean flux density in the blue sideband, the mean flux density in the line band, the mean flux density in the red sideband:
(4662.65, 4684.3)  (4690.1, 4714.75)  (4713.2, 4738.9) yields 0.15 mag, 4.76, 4.33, 5.08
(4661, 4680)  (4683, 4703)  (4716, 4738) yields 0.38 mag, 5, 3.51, 4.92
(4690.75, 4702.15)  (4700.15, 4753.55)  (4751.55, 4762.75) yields -0.17 mag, 3.3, 5.12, 5.5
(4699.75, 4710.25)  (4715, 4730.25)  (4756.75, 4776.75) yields -0.14 mag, 4.25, 4.61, 3.56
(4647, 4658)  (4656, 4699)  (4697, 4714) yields 0.09 mag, 5.12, 4.4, 4.37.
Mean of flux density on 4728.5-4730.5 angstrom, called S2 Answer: 4.8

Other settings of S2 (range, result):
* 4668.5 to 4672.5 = 5.79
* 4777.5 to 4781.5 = 4.42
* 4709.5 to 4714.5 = 6.1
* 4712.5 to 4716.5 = 6.16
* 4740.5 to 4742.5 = 5.05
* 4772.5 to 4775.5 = 3.32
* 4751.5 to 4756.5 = 6.03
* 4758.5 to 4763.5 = 4.62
